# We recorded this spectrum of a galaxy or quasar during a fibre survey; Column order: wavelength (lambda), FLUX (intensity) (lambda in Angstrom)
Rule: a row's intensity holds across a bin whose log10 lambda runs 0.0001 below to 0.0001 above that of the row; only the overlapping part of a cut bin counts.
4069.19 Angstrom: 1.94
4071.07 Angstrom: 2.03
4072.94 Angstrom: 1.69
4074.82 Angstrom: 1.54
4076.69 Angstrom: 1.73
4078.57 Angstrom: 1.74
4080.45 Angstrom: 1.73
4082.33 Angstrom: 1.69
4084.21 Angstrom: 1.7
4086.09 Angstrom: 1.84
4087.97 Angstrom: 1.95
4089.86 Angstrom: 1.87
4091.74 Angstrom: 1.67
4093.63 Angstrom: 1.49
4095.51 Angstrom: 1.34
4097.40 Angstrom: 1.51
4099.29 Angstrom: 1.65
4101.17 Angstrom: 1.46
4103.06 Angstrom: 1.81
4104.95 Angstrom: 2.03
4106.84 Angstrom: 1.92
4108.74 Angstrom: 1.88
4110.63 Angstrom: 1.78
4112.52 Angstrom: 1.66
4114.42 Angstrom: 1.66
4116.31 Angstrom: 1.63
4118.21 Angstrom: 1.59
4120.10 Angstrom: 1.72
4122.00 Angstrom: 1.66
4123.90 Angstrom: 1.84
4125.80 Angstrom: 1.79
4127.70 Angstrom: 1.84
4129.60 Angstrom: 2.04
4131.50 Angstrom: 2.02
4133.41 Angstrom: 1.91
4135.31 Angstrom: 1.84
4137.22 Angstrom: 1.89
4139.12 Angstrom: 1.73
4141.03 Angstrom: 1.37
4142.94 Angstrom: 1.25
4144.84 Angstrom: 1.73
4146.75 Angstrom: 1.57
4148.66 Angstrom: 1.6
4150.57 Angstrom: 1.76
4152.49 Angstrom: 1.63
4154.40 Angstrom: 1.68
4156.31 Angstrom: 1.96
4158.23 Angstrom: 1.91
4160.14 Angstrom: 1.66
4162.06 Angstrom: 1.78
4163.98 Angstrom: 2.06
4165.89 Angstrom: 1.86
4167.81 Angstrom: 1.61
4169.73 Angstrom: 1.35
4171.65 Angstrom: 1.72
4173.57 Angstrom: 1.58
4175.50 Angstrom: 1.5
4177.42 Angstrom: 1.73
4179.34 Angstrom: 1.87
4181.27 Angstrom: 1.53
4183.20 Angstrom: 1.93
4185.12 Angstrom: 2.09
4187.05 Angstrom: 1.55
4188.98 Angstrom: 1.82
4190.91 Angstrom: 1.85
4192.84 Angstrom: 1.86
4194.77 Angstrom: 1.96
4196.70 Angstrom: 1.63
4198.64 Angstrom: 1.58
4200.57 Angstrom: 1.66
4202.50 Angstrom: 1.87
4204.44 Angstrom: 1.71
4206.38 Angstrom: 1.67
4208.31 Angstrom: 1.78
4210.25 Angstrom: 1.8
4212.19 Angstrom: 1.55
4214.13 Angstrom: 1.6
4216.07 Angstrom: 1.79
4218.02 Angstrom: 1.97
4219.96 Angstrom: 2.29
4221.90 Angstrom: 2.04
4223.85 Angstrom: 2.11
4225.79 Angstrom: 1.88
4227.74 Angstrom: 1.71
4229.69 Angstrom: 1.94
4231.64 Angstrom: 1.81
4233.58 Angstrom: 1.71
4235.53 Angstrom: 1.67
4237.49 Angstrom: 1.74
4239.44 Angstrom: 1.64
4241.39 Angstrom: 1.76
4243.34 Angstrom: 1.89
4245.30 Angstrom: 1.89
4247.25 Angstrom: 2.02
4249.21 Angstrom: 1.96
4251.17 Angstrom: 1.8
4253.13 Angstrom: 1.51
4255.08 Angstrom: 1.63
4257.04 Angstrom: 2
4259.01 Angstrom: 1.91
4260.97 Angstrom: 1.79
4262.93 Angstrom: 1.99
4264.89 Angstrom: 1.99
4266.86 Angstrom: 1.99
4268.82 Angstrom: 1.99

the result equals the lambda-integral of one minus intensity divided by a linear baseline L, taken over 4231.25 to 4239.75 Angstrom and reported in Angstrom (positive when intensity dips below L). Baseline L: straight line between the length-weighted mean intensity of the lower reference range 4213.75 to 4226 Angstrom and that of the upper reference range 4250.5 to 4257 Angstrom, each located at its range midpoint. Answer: 0.61 Angstrom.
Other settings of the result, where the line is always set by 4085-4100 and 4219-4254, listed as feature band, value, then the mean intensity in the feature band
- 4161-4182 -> 0.9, 1.69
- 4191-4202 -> 0.3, 1.75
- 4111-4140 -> -1.3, 1.79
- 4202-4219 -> 0.7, 1.75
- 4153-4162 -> -0.2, 1.79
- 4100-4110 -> -0.8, 1.82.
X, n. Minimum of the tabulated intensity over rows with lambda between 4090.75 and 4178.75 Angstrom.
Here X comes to 1.25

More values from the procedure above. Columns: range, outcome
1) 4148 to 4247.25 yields 1.35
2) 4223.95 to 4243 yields 1.64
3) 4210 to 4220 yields 1.55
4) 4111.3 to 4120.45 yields 1.59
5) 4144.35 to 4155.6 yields 1.57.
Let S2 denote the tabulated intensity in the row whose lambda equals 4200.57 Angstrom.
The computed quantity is 1.66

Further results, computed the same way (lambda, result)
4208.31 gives 1.78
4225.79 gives 1.88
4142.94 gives 1.25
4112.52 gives 1.66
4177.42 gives 1.73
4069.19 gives 1.94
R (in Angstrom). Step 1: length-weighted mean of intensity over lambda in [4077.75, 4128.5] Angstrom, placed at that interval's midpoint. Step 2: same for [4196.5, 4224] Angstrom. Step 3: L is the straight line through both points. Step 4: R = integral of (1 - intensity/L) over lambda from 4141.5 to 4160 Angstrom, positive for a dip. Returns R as 0.9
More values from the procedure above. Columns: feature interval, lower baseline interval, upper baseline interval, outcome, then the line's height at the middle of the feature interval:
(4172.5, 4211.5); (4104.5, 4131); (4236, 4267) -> 1.47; 1.82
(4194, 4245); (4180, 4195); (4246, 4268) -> 1.22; 1.84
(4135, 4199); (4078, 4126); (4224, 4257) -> 1.29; 1.75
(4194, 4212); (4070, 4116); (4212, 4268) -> 0.89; 1.82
